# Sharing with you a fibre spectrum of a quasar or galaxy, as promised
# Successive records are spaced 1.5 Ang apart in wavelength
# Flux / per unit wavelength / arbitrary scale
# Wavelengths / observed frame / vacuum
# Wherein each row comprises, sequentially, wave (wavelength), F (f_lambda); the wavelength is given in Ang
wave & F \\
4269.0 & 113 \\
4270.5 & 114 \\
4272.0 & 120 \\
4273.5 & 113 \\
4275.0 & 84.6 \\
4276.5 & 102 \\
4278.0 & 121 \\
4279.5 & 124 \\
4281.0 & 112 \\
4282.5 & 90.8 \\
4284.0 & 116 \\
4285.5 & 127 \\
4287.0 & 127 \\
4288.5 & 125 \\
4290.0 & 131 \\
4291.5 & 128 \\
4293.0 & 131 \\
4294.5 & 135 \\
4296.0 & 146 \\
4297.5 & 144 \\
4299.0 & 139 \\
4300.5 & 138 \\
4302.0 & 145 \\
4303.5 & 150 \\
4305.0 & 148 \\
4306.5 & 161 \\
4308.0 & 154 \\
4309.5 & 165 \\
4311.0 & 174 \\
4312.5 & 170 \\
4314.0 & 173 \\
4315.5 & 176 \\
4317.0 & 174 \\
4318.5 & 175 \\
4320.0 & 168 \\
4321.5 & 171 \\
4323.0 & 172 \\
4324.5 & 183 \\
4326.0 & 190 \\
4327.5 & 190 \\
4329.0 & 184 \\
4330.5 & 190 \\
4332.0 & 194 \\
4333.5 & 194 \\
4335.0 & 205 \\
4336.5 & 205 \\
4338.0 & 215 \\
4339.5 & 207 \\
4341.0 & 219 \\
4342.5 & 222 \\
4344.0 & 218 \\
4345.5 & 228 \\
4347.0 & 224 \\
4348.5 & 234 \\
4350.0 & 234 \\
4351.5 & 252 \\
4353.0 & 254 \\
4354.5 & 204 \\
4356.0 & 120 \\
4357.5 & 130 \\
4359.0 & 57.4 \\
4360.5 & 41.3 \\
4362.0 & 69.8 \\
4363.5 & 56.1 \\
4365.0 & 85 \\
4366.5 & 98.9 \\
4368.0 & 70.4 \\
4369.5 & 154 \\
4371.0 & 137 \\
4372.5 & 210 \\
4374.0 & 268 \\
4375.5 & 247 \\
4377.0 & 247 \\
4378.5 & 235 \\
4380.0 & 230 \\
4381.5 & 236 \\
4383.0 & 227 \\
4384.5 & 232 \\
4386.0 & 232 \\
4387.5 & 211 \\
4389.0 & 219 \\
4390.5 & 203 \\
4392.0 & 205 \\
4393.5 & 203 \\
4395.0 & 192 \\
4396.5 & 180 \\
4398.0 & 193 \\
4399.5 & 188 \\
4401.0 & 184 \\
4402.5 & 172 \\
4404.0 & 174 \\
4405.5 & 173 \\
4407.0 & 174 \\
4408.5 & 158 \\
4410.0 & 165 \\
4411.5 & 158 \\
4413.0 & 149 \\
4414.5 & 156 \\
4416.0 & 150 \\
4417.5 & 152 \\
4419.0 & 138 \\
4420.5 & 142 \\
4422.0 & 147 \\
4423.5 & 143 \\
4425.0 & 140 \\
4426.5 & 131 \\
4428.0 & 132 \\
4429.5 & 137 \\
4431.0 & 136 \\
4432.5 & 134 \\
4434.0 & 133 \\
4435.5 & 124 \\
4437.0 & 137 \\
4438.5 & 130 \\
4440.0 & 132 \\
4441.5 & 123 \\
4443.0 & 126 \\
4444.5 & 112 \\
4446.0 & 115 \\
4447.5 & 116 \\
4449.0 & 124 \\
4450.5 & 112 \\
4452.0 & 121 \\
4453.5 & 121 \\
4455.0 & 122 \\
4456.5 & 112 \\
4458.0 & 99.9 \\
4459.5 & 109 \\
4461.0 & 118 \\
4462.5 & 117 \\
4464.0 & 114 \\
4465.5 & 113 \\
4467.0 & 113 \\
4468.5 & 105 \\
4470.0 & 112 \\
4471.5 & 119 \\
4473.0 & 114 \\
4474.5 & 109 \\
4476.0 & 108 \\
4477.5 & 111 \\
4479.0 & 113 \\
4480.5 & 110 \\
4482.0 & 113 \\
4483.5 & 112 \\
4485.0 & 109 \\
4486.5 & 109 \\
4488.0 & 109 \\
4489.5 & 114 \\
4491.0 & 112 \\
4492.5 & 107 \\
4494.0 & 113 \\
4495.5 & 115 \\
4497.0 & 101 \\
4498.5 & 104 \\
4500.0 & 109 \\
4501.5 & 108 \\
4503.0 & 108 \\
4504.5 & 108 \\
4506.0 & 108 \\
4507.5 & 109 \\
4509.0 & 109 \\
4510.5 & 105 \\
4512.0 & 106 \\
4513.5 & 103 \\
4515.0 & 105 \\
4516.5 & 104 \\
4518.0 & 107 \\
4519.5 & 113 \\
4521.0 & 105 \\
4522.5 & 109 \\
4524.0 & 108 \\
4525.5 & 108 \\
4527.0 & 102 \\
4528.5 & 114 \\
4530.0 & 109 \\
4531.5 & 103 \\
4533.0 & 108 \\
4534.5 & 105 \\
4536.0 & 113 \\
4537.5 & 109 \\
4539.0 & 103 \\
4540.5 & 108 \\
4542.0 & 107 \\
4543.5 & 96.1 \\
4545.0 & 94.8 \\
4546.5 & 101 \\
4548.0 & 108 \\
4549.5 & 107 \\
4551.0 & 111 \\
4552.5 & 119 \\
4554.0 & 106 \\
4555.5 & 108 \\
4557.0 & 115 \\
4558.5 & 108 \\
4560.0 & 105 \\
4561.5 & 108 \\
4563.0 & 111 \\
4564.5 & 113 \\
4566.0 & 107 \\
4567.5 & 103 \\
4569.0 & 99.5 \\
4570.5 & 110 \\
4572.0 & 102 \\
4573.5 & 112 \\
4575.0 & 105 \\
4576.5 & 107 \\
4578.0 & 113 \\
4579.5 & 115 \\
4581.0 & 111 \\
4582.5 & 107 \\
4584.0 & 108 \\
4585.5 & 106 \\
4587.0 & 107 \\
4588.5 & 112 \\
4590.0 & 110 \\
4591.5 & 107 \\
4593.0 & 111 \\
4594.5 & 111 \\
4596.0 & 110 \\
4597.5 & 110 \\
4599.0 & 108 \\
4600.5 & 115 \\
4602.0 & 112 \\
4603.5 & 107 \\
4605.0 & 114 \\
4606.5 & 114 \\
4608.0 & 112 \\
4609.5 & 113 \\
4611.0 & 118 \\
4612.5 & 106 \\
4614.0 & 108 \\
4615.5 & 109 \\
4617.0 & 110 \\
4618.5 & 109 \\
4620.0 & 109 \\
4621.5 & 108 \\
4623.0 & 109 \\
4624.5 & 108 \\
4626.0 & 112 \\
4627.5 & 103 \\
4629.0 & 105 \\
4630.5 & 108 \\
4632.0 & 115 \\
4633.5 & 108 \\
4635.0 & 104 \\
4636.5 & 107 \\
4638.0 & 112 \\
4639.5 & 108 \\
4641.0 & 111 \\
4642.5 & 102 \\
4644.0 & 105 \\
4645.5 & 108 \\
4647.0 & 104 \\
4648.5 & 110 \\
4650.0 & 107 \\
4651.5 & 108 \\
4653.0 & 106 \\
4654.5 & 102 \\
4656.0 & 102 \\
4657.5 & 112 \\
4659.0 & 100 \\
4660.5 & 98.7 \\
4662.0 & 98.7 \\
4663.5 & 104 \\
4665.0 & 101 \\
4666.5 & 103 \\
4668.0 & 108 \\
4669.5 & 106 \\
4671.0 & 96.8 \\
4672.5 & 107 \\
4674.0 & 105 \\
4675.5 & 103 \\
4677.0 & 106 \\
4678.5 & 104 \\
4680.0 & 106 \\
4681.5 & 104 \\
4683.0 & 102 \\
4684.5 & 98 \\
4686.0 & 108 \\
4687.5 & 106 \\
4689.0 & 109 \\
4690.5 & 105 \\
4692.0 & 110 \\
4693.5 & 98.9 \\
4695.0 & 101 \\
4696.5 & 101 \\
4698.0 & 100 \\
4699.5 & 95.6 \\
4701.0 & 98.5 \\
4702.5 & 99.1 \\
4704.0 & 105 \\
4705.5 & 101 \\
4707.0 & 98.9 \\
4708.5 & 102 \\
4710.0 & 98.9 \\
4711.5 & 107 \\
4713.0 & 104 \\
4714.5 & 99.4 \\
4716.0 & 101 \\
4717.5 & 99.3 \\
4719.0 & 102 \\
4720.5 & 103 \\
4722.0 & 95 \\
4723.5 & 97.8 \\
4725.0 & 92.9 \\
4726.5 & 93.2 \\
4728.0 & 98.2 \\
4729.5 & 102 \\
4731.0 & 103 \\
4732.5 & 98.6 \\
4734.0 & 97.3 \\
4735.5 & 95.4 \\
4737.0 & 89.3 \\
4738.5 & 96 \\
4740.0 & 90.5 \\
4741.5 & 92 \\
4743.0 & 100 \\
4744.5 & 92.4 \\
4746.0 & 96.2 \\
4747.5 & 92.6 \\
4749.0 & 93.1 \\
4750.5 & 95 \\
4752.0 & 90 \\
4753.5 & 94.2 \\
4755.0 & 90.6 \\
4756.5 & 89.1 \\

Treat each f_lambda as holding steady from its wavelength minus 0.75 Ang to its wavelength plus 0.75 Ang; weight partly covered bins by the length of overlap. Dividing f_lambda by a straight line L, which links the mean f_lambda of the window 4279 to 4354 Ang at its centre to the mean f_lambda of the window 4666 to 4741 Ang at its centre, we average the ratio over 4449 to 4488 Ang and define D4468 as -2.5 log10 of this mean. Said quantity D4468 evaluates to 0.27 mag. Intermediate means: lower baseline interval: 173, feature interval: 113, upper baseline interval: 101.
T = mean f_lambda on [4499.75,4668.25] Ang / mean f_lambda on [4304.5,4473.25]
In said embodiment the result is 0.66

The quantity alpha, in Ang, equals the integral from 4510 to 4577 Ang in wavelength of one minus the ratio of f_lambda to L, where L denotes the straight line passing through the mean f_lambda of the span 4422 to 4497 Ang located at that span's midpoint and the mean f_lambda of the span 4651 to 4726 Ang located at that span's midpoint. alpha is 3.44 Ang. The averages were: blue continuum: 119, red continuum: 102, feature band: 107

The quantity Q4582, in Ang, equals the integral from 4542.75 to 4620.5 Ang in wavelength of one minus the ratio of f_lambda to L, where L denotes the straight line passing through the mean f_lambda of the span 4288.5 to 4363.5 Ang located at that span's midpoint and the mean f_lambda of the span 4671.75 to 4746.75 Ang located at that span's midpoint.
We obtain 9.25 Ang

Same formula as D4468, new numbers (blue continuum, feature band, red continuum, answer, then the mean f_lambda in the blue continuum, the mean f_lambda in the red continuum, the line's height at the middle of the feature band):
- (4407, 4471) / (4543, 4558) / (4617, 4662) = 0.10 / 130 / 107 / 117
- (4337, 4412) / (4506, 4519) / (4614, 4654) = 0.33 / 185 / 108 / 144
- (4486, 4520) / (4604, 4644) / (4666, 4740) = -0.05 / 108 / 101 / 104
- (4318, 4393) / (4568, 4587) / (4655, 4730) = 0.21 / 187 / 102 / 131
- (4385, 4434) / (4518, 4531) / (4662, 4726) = 0.29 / 168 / 102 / 141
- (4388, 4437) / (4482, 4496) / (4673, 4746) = 0.30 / 162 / 100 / 146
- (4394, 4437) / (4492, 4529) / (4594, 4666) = 0.24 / 155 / 108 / 134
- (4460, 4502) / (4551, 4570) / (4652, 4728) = -0.01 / 111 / 102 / 108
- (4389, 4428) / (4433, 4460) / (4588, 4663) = 0.28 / 167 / 108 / 157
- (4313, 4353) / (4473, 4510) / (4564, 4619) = 0.30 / 201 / 109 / 145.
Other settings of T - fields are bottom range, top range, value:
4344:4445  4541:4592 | 0.64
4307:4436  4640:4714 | 0.59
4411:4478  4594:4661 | 0.86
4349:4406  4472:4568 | 0.60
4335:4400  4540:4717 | 0.56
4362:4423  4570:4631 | 0.62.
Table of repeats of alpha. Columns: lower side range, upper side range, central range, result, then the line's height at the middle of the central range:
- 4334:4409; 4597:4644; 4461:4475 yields 3.89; 157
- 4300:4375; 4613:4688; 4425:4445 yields 2.74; 151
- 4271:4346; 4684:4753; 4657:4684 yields 0.63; 106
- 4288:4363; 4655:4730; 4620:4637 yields 0.90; 114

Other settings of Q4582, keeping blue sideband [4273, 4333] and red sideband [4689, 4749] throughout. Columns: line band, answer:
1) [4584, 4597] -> 0.6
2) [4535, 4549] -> 1.8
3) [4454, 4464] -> 1.3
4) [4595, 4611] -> 0.1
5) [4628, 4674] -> 0.6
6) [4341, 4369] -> -2.8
